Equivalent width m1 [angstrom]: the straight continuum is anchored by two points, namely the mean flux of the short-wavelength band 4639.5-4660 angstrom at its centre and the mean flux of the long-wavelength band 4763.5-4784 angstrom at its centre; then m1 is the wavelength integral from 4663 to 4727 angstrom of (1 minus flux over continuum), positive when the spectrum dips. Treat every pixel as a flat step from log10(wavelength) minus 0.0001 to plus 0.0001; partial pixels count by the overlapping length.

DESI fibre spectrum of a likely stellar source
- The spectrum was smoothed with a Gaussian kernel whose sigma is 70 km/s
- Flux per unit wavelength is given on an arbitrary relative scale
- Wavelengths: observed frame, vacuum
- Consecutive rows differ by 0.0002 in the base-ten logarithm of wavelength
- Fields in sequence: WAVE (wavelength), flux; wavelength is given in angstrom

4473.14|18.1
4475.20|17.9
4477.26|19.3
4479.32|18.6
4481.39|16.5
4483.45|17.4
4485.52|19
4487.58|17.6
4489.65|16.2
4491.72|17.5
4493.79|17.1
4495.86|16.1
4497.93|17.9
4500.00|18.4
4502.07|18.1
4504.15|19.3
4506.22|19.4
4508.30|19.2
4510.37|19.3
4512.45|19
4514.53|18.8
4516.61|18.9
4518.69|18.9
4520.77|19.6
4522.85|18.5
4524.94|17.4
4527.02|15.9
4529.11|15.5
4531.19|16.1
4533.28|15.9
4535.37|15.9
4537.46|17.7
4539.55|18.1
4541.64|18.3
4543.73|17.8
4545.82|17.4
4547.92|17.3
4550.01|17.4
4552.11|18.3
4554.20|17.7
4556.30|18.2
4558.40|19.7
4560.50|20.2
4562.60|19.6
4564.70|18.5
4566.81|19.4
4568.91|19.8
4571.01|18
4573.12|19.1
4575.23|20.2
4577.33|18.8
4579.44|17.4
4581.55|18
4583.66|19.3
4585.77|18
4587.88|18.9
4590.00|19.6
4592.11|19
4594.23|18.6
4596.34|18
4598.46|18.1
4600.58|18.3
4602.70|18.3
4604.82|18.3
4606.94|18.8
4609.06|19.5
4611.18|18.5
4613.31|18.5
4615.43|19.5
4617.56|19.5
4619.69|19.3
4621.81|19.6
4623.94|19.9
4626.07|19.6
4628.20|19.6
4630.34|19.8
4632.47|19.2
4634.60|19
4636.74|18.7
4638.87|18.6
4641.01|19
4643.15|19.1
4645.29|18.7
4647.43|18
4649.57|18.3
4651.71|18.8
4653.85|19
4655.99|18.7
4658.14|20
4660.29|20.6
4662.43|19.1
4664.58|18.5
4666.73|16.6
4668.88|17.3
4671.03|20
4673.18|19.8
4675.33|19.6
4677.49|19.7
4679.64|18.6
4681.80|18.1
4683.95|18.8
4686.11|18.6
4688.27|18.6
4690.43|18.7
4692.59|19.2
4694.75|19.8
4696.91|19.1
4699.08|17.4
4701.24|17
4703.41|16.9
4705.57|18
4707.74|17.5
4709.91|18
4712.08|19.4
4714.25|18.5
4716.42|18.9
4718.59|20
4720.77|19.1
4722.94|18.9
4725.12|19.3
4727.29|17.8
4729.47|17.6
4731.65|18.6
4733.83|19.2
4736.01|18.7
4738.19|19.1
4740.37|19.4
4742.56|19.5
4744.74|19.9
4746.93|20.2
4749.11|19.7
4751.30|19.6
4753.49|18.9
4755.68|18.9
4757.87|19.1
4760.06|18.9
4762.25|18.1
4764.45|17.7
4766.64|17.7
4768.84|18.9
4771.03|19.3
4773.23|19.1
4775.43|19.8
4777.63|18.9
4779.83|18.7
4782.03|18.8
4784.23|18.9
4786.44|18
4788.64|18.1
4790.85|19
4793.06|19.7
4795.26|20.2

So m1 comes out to 0.8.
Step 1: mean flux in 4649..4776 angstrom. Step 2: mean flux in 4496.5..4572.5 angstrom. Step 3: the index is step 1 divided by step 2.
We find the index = 1.0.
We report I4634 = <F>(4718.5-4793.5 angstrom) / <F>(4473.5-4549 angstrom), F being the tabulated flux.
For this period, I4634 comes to 1.06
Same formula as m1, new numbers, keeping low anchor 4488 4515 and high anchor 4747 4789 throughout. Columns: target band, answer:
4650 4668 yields -0.3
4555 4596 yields -1.3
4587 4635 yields -1.5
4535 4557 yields 0.7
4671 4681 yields -0.5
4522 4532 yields 0.9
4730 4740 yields -0.1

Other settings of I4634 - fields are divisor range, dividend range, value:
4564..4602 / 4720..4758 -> 1.02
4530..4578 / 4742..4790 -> 1.04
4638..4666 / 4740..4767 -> 1.01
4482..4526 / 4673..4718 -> 1.02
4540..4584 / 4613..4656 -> 1.03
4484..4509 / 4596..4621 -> 1.04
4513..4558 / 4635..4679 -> 1.07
